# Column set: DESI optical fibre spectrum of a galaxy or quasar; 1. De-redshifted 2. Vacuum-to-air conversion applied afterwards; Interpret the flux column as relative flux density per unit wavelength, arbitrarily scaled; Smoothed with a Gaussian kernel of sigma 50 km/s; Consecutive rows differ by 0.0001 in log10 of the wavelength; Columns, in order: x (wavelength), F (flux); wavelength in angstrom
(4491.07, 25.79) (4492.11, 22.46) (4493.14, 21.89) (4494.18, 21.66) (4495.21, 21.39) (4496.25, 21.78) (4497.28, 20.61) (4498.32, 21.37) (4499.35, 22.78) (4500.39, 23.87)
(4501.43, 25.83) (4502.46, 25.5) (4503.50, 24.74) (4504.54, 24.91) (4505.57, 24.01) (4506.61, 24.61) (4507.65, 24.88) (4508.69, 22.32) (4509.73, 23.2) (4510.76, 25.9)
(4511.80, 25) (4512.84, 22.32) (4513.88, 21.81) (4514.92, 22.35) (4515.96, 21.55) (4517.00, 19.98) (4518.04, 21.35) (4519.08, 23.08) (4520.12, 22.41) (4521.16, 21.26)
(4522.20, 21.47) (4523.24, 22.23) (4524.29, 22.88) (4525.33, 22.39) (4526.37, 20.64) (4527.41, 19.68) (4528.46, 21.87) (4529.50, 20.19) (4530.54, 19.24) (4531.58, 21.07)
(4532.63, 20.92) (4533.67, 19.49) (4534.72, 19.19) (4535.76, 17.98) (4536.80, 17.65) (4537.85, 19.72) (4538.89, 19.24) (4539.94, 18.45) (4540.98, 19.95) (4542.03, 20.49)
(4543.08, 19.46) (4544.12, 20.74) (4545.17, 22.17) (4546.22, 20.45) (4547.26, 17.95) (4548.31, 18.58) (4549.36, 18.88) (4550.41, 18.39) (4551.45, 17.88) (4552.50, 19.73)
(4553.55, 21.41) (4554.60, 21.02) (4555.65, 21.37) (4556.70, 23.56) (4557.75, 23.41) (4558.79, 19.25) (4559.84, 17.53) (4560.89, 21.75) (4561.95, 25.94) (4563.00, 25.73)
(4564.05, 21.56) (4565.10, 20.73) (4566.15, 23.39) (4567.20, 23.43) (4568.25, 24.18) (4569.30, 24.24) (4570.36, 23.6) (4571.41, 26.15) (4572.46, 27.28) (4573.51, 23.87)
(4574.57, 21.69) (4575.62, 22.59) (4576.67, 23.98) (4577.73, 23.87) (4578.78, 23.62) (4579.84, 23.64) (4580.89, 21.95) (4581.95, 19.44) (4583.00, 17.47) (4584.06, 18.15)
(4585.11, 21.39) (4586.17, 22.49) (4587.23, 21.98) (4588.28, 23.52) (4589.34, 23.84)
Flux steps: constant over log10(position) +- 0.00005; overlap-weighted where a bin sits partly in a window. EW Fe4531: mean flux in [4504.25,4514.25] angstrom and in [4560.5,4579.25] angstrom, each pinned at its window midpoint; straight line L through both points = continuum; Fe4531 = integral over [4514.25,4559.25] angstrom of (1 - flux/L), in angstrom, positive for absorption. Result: 6.3 angstrom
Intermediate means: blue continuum 23.9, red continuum 23.8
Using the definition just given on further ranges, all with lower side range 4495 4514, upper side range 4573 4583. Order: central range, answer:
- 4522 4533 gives 1.0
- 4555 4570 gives 0.1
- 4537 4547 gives 1.3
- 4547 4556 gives 1.3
